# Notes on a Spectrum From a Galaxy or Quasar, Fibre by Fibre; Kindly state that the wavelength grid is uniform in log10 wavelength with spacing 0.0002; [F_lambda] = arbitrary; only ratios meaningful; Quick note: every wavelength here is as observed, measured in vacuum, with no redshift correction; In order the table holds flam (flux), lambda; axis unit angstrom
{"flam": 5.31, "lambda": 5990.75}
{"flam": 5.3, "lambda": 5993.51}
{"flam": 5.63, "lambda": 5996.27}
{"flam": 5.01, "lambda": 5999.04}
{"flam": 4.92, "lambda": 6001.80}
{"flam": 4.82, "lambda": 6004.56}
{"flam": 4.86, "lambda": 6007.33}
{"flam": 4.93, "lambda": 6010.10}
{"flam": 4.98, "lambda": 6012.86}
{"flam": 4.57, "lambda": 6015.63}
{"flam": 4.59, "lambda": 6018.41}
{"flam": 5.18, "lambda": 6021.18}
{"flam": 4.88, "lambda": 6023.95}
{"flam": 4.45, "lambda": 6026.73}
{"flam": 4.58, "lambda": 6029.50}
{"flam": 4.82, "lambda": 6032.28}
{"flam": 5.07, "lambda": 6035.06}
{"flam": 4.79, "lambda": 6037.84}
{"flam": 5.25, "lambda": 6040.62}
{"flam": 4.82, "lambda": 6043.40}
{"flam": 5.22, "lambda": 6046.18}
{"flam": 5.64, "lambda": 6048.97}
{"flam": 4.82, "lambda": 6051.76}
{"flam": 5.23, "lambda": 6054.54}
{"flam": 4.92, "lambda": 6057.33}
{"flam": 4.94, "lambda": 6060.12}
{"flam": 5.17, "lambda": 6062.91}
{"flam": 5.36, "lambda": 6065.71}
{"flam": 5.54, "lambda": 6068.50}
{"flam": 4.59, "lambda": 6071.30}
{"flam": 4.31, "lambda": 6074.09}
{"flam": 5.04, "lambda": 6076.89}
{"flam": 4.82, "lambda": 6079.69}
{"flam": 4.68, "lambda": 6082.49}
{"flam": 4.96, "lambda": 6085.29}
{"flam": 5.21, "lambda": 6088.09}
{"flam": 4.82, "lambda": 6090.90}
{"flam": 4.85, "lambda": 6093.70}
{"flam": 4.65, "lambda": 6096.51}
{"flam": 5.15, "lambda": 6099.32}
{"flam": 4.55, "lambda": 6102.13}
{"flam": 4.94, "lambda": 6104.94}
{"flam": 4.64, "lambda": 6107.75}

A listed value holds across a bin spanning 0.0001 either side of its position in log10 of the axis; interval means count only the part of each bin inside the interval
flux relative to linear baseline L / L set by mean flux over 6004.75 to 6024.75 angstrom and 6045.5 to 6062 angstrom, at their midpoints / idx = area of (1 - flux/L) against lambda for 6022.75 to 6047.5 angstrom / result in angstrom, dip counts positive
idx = 0.6 angstrom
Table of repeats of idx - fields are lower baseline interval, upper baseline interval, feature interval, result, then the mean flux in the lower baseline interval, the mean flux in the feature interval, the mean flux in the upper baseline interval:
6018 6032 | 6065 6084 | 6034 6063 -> -1.54 angstrom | 4.75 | 5.08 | 4.89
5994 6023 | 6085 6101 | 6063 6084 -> 0.06 angstrom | 4.96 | 4.92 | 4.93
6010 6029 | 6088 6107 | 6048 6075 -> -1.34 angstrom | 4.78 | 5.06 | 4.85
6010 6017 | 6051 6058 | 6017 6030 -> 0.31 angstrom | 4.81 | 4.75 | 5.02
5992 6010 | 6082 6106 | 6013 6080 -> 0.44 angstrom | 5.08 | 4.94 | 4.87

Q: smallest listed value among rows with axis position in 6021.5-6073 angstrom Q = 4.45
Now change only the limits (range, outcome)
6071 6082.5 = 4.31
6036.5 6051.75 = 4.79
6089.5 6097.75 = 4.65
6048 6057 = 4.82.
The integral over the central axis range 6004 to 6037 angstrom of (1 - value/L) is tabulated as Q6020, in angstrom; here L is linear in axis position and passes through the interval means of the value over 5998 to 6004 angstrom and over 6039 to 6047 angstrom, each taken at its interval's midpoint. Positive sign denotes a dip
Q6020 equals 1.3 angstrom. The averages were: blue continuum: 4.95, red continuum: 5.08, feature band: 4.81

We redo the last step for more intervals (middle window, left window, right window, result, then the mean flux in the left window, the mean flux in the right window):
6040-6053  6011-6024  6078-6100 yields -0.77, 4.84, 4.89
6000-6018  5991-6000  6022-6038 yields 0.96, 5.32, 4.78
